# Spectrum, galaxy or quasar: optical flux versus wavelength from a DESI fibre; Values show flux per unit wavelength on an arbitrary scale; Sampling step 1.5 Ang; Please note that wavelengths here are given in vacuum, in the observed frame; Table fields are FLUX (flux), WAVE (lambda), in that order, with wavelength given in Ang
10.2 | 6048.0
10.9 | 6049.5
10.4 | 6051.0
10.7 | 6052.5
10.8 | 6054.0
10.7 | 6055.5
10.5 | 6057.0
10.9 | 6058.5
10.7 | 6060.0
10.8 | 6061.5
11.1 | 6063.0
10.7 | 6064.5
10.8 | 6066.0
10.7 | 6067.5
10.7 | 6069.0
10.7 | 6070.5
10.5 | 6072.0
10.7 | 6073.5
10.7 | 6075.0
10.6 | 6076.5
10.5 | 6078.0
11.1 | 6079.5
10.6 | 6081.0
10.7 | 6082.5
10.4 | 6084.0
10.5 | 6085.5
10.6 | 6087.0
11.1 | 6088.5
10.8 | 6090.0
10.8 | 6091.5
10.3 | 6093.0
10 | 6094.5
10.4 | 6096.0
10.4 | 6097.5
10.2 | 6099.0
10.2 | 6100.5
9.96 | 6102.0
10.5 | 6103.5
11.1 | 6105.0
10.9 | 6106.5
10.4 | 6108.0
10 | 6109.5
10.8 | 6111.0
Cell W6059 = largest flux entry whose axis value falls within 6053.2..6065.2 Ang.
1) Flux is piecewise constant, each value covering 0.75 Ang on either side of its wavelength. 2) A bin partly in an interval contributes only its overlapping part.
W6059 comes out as 11.1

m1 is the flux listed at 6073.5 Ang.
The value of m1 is 10.7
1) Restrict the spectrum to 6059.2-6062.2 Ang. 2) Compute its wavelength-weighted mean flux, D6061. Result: 10.8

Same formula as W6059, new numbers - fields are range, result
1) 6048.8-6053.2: 10.9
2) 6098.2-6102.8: 10.2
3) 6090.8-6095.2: 10.8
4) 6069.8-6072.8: 10.7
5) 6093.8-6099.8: 10.4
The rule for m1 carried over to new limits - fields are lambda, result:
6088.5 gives 11.1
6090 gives 10.8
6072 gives 10.5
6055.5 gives 10.7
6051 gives 10.4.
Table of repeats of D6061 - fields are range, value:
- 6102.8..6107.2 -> 10.8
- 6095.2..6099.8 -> 10.3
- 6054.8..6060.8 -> 10.7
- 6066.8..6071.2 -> 10.7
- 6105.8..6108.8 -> 10.6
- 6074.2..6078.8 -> 10.6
